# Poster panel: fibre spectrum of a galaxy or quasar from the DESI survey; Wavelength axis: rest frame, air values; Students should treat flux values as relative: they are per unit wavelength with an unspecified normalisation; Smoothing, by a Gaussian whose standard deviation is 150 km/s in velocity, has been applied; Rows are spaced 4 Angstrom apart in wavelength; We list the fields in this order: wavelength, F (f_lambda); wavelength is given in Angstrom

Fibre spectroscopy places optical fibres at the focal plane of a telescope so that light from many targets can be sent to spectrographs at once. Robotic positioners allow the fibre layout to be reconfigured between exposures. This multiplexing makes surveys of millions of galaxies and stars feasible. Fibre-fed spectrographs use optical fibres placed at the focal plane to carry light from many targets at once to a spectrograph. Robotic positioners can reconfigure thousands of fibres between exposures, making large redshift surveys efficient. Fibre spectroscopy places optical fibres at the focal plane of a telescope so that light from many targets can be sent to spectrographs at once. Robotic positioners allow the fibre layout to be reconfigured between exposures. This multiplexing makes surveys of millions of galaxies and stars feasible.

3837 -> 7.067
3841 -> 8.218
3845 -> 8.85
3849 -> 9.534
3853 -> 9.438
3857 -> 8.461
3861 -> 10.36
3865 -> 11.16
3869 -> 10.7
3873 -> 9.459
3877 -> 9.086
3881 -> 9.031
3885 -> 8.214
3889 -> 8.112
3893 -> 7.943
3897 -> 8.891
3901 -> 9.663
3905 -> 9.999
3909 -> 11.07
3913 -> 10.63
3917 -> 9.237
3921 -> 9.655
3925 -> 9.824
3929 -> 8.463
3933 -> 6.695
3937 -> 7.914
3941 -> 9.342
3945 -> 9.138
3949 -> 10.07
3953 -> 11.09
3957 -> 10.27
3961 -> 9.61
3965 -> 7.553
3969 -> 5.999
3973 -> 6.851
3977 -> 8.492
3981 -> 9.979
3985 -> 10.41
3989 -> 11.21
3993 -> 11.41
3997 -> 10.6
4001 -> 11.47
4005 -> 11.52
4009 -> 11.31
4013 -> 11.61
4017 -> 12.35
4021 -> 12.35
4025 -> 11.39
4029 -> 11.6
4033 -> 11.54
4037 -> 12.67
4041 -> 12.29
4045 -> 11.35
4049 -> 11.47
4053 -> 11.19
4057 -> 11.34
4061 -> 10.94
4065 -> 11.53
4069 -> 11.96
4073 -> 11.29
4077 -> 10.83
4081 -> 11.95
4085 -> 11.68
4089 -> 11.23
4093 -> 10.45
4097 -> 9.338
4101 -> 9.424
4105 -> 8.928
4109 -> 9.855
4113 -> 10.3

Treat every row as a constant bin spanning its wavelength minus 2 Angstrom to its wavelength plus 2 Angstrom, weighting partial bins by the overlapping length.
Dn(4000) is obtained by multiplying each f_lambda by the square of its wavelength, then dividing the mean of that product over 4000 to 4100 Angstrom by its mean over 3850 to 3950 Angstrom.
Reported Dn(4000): 1.3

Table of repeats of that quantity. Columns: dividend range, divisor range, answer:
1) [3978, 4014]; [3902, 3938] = 1.22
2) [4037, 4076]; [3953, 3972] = 1.41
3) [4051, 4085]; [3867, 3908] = 1.36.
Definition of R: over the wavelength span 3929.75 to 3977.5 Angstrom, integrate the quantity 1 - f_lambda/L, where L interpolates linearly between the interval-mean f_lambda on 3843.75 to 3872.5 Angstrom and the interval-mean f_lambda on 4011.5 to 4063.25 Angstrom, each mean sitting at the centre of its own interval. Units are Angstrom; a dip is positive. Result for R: 9.8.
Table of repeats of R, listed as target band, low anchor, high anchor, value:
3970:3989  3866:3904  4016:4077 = 2.8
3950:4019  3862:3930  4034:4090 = 3.4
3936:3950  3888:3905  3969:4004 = 0.4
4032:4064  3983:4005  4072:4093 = -1.1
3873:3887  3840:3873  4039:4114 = 1.3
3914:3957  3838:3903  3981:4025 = 4.2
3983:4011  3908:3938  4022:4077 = -1.5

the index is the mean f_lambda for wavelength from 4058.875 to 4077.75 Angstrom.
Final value 11.3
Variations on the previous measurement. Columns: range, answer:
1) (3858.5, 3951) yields 9.33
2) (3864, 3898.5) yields 9.12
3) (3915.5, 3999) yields 9.23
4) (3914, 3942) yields 8.78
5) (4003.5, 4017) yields 11.6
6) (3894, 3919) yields 9.84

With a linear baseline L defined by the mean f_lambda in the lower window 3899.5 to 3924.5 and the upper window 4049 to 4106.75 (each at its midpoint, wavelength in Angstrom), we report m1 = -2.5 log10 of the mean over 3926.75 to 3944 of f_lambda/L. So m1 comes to 0.23 mag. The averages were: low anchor 10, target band 8.19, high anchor 10.9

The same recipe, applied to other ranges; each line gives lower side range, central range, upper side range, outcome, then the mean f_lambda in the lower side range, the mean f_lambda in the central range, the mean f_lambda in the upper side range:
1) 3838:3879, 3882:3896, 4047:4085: 0.186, 9.47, 8.21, 11.4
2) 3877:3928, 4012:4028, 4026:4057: -0.056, 9.33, 11.9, 11.7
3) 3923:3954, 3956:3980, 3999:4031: 0.228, 9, 8.12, 11.7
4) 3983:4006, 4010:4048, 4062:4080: -0.061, 11.1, 11.9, 11.4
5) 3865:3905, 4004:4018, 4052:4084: -0.093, 9.17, 11.7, 11.4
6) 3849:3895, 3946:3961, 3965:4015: -0.056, 9.28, 10.3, 9.97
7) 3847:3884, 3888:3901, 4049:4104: 0.154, 9.65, 8.54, 11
